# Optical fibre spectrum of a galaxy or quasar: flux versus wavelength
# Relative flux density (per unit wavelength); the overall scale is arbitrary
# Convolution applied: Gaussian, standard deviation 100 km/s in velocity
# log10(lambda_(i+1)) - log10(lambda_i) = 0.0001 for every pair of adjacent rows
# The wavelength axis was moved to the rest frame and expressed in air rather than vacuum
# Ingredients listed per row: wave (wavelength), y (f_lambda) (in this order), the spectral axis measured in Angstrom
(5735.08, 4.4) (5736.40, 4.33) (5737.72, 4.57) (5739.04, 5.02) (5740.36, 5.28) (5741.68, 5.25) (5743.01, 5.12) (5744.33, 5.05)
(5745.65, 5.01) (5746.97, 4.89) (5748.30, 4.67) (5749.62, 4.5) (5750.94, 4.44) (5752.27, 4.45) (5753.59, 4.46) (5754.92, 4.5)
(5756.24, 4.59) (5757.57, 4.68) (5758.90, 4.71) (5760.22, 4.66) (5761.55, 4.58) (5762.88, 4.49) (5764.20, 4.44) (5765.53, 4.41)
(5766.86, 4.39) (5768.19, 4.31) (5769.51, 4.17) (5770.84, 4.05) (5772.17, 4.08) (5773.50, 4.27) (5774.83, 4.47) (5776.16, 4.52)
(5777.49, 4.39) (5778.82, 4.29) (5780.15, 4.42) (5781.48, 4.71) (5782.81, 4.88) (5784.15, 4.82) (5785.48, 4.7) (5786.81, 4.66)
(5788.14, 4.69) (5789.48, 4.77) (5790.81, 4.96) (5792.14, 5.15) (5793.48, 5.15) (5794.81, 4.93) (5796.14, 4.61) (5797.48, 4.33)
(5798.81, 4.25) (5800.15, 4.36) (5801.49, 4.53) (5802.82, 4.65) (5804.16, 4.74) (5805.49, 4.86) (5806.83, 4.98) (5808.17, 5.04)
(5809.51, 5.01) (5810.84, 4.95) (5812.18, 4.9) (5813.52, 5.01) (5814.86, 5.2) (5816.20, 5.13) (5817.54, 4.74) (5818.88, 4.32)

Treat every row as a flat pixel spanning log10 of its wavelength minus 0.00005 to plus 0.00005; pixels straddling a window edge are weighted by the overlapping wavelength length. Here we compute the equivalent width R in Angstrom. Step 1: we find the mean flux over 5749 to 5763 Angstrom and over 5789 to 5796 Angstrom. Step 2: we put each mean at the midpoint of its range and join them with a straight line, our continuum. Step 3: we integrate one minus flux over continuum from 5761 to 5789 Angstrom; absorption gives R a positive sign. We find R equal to 1.8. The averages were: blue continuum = 4.55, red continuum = 4.98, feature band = 4.47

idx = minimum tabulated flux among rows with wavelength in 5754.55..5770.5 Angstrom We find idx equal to 4.17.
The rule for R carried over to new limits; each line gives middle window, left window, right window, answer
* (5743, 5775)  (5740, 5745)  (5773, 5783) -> 2.1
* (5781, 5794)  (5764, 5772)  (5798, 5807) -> -1.1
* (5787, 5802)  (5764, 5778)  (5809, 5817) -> 0.0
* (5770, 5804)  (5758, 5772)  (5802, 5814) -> 0.6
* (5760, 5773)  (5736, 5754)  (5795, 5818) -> 1.2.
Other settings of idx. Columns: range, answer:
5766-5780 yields 4.05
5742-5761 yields 4.44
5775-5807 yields 4.25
